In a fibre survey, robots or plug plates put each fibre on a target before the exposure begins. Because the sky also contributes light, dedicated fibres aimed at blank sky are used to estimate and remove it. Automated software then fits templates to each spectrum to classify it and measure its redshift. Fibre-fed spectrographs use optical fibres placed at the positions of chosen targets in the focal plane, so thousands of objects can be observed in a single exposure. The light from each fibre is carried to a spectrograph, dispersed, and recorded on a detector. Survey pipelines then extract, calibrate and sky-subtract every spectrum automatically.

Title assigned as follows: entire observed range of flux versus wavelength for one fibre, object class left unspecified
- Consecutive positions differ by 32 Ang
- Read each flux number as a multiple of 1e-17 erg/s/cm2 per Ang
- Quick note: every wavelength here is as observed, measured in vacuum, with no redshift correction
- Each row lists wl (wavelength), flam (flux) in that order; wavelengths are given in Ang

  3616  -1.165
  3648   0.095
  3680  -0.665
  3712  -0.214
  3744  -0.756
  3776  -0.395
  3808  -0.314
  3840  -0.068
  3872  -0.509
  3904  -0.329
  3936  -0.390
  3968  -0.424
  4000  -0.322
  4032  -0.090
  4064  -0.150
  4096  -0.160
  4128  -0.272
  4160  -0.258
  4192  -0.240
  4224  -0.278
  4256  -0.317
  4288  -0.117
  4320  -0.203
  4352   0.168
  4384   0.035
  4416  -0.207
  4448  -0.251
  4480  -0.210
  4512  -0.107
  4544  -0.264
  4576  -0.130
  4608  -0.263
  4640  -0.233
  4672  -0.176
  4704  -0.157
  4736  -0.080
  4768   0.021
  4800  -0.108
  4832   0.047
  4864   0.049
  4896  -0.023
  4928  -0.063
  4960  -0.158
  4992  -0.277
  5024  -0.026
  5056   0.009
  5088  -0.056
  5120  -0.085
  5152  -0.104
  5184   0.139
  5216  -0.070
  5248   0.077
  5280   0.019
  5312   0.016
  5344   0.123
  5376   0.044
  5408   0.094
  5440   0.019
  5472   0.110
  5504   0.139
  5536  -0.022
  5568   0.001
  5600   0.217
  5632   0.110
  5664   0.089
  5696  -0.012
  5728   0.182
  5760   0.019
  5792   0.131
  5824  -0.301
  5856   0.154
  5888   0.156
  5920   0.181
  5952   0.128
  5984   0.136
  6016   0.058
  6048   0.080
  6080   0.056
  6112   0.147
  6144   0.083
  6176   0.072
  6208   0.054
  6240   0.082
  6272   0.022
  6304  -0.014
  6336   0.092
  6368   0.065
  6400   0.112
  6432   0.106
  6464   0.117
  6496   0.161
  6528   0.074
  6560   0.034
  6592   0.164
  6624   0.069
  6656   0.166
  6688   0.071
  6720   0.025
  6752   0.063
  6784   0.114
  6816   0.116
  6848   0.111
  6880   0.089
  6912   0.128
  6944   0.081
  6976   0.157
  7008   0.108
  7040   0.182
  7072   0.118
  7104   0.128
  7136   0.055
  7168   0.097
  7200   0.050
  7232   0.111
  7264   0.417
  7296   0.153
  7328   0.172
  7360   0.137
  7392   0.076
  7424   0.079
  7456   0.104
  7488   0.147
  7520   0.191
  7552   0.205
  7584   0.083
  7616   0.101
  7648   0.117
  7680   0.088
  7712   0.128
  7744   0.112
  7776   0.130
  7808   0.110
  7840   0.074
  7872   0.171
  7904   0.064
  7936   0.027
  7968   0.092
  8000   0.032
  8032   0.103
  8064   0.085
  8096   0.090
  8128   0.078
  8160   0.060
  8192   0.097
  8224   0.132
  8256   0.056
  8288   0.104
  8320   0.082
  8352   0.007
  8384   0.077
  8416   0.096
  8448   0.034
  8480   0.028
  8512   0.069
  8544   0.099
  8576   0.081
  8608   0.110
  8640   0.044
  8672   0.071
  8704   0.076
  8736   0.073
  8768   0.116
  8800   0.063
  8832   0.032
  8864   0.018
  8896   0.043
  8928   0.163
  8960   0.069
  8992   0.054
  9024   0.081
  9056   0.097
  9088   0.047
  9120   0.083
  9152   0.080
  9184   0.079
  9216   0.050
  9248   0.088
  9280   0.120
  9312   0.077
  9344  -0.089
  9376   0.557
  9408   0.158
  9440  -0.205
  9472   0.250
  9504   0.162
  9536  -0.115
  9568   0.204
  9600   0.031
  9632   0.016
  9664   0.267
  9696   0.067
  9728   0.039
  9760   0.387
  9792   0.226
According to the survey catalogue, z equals 0.950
